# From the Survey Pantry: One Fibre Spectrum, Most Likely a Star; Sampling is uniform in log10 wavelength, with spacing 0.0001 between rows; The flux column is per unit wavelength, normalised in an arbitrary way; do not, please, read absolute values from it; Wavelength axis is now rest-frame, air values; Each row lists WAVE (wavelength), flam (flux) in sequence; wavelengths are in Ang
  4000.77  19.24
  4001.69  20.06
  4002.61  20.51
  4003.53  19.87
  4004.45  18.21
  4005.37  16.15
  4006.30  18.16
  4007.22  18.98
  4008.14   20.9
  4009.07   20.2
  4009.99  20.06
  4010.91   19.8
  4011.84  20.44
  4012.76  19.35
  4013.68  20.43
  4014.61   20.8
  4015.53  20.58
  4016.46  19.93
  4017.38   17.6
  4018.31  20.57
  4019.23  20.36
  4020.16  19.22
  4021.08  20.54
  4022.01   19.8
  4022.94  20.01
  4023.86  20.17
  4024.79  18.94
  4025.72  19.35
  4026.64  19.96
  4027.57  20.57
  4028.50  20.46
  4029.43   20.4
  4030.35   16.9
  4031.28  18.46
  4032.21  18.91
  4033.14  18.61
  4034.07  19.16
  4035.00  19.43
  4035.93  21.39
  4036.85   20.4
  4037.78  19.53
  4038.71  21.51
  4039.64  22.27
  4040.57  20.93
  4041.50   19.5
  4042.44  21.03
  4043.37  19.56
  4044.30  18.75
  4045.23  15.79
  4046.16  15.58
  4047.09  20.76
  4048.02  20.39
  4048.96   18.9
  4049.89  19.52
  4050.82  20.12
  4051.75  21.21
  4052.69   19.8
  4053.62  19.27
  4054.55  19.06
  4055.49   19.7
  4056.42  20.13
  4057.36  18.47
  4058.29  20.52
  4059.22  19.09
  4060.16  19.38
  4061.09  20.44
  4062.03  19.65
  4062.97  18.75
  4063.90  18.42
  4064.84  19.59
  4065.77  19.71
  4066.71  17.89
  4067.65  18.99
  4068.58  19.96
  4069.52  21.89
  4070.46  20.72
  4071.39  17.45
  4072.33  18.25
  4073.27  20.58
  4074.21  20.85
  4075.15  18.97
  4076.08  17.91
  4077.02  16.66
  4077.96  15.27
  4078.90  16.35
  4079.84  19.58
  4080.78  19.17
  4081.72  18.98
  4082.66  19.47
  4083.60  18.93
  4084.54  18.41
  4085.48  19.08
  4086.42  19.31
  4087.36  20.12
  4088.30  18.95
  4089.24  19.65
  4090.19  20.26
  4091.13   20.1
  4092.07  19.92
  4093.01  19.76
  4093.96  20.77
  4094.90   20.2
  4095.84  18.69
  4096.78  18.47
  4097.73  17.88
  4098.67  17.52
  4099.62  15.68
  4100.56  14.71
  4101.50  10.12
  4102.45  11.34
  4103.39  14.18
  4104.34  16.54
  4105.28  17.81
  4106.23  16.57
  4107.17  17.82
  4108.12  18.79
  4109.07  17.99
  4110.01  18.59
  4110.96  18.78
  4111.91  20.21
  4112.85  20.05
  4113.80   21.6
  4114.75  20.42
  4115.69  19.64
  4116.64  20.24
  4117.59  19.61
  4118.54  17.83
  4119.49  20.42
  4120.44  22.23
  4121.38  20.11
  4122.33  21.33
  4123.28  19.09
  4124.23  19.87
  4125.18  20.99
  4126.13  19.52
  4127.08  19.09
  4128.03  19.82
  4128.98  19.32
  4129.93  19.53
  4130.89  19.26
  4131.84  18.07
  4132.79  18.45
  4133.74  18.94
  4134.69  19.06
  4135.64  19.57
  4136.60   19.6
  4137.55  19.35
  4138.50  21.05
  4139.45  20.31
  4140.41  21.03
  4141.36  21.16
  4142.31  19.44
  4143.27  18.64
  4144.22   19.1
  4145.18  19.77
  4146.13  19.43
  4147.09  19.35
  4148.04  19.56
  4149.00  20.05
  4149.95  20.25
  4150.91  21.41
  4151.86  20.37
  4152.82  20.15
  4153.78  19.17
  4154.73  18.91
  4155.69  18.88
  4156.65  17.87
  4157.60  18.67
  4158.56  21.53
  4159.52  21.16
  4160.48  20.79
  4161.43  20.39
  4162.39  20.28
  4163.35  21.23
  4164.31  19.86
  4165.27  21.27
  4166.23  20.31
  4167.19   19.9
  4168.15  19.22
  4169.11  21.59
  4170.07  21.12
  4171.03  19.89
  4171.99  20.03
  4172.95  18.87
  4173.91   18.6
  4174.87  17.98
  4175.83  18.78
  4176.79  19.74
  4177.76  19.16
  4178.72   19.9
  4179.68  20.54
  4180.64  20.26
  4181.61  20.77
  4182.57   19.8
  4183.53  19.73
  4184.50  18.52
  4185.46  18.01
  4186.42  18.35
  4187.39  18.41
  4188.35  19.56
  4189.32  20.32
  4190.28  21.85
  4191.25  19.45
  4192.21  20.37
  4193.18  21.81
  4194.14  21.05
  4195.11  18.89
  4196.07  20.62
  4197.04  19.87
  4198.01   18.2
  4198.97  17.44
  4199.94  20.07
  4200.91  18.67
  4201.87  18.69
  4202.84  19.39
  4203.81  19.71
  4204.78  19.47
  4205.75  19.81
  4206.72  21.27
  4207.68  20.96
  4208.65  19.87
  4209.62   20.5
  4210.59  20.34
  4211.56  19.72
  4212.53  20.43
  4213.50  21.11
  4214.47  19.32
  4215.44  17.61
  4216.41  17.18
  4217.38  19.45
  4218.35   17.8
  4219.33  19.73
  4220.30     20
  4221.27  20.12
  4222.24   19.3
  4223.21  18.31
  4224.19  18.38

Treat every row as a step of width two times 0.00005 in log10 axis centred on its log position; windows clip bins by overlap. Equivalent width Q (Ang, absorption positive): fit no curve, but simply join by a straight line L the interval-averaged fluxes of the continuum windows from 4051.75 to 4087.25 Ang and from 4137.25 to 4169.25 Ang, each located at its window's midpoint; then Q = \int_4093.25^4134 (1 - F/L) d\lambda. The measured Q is 2.2 Ang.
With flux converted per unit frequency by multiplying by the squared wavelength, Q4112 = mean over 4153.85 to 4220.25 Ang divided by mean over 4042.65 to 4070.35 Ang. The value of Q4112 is 1.08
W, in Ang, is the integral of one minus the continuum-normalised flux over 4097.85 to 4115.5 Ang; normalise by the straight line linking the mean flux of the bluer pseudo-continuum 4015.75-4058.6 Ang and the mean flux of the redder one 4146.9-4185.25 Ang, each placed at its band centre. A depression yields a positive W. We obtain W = 2.29 Ang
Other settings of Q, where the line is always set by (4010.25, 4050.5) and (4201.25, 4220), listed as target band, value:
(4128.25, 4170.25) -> -0.51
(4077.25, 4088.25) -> 0.61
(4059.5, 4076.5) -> 0.22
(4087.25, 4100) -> 0.34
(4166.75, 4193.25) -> -0.12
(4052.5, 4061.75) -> 0.05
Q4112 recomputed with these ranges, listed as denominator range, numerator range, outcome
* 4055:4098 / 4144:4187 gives 1.08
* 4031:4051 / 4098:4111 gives 0.85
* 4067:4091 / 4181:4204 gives 1.09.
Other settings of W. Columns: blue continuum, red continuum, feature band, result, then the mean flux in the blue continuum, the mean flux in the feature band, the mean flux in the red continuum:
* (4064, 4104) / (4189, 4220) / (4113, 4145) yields -1.6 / 18.4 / 19.8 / 19.7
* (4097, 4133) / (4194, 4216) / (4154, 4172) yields -1.0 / 18.4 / 20.1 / 19.7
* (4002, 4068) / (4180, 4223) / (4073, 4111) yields 3.0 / 19.6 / 18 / 19.6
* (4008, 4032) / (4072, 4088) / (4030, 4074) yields -0.7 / 19.8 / 19.5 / 18.7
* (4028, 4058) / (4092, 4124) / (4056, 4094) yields -0.5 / 19.6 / 19.2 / 18.4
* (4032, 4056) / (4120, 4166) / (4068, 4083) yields 0.7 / 19.7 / 18.9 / 19.9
